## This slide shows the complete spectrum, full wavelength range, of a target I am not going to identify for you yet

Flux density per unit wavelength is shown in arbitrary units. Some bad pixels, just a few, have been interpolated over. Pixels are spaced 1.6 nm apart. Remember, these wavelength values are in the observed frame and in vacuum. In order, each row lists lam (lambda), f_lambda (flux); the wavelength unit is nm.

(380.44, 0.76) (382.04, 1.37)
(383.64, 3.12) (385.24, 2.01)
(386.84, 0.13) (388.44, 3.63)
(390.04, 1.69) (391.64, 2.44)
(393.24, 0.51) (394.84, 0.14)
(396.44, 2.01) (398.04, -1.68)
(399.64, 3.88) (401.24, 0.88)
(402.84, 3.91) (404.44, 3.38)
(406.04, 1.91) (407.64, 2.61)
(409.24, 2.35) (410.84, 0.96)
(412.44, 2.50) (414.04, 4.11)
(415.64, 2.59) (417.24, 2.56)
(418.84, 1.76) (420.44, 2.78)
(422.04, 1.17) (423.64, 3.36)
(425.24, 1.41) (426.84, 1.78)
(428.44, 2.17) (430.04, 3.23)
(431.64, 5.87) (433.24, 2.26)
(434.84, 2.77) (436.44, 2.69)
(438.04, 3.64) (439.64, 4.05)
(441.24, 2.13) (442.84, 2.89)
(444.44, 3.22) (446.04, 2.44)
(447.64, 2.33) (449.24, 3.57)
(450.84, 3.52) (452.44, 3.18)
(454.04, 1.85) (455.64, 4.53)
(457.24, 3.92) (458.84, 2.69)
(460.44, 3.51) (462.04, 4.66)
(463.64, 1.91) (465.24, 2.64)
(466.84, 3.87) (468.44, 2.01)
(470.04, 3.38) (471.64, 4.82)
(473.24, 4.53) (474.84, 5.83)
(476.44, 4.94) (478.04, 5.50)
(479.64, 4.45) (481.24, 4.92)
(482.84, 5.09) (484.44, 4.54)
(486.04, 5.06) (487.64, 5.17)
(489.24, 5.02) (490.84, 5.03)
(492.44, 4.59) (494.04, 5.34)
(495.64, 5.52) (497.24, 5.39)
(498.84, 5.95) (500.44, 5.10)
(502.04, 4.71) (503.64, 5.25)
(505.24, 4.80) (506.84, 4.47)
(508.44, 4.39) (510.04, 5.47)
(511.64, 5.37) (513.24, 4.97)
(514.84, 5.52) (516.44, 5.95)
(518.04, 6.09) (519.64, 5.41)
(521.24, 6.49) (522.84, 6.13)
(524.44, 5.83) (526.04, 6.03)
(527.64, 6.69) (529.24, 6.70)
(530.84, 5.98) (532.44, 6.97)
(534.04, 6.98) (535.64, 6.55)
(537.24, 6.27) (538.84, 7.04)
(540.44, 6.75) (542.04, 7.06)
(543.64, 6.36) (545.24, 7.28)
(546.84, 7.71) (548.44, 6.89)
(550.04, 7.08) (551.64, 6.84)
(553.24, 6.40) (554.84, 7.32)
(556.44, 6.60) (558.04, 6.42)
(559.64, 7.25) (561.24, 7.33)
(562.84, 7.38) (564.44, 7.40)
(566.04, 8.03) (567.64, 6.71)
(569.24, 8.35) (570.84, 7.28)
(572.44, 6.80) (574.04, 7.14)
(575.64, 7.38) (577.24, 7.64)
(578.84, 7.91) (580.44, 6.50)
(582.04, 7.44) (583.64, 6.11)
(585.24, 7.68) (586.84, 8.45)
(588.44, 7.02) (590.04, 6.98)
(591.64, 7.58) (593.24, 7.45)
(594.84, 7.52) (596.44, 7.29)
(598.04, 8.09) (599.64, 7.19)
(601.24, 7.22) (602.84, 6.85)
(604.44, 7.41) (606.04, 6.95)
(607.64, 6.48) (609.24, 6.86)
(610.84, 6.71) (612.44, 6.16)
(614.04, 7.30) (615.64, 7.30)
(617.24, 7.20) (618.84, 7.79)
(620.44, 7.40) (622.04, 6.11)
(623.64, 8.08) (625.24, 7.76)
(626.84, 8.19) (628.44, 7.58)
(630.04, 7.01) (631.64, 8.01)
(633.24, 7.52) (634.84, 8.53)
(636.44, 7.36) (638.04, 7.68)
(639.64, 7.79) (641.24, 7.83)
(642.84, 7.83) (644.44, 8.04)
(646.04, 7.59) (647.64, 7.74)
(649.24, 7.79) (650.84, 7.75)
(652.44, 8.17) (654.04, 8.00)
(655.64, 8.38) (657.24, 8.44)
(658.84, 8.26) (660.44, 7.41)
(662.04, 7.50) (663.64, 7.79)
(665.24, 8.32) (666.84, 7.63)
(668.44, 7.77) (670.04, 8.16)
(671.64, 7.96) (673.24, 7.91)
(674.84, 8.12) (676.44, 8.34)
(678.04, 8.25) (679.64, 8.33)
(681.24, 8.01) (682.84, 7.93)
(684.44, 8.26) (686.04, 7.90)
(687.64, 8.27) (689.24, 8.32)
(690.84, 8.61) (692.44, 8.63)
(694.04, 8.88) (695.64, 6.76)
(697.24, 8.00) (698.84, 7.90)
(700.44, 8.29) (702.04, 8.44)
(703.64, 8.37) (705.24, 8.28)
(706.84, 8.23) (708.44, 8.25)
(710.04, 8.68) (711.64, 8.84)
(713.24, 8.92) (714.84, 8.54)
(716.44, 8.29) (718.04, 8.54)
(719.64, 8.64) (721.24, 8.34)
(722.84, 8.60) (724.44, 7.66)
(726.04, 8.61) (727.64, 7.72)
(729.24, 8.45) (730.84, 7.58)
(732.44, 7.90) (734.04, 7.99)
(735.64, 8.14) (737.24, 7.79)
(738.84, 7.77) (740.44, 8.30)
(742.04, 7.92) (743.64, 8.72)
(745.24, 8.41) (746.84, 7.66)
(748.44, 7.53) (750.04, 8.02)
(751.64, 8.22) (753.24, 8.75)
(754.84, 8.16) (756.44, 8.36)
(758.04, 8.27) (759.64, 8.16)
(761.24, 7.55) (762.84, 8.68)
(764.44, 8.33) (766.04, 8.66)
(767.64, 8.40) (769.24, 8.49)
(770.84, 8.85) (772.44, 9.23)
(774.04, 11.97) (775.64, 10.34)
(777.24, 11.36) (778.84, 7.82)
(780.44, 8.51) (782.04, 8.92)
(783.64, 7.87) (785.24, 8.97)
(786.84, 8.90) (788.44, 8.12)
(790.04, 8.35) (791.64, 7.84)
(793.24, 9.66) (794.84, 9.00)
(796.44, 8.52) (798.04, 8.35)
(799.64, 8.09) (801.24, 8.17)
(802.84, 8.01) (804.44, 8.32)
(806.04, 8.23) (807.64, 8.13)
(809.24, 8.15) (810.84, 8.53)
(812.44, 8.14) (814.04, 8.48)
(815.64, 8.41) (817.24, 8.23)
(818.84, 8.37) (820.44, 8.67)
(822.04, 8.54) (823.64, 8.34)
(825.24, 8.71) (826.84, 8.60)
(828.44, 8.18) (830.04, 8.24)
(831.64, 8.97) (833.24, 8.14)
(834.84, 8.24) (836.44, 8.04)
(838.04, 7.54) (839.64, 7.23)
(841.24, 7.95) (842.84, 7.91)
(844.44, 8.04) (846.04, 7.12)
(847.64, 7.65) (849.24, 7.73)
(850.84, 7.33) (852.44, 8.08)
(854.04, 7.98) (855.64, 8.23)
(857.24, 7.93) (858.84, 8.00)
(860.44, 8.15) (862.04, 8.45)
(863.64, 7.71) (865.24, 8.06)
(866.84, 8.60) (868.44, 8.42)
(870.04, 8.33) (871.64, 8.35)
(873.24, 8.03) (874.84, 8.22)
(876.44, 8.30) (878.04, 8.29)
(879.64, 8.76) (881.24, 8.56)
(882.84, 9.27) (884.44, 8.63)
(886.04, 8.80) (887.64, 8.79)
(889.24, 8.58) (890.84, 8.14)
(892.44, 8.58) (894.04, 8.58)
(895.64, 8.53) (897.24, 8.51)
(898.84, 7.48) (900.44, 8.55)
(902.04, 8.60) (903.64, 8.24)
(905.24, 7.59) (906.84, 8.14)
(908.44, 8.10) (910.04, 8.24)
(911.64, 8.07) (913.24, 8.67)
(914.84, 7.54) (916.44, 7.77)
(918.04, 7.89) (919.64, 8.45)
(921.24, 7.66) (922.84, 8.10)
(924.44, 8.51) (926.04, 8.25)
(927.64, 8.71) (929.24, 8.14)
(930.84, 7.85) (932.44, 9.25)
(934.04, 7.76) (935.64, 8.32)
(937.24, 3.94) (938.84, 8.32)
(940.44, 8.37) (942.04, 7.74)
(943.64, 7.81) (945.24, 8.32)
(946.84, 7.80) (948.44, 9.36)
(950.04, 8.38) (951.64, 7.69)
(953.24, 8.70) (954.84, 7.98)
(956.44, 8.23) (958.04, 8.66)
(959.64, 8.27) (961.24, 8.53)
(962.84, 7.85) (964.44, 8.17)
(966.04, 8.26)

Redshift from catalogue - 0.18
